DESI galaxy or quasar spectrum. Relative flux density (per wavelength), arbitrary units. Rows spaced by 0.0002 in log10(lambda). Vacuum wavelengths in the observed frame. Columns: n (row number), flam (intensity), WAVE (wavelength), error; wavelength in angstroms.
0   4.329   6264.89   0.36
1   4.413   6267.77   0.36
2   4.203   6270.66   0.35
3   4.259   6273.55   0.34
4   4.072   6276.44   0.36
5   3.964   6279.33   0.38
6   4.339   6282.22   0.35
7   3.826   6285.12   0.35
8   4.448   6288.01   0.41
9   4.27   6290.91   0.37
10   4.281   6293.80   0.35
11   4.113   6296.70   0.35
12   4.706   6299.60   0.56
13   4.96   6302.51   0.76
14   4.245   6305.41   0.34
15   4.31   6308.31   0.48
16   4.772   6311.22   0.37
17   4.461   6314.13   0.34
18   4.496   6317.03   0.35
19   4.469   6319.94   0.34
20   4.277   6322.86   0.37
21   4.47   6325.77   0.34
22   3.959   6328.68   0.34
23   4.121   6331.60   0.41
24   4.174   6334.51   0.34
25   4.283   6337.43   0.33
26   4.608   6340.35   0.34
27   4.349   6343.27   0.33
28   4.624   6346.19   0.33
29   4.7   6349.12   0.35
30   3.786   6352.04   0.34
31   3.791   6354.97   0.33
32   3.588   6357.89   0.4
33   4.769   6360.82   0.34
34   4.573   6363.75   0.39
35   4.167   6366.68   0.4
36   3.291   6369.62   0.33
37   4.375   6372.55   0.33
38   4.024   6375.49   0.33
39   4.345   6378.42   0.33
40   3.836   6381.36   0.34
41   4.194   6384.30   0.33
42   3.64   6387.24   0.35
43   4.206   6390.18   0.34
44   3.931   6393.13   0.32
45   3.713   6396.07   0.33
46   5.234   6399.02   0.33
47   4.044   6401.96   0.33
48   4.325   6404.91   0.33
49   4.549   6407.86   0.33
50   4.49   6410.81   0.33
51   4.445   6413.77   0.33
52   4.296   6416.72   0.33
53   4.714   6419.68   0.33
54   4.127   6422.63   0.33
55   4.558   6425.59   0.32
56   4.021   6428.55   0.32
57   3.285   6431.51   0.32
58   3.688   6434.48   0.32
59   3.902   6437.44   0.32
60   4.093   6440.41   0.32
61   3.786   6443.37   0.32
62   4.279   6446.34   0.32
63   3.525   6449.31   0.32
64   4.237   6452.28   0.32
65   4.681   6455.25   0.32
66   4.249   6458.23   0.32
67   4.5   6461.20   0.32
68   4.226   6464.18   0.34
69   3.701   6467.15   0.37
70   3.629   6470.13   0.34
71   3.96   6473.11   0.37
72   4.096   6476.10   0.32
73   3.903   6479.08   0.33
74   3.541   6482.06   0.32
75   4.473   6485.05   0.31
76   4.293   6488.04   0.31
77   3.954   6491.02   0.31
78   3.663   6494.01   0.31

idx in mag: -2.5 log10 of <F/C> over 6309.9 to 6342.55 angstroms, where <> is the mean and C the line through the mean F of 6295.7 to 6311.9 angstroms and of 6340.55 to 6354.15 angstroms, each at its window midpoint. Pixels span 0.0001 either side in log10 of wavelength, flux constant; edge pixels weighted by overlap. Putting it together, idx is 0.02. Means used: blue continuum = 4.52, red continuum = 4.36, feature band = 4.37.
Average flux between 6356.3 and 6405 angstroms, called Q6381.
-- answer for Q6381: 4.13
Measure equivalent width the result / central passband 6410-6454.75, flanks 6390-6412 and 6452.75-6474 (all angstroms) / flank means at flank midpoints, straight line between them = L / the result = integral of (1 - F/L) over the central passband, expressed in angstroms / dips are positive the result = 1.4 angstroms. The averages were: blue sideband 4.32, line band 4.1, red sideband 4.15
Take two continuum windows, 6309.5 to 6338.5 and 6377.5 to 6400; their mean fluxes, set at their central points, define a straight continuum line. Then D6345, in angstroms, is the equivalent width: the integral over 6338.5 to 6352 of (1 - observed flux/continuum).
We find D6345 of -0.66 angstroms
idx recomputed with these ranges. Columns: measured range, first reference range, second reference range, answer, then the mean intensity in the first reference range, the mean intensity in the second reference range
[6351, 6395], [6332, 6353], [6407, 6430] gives 0.09 mag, 4.36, 4.4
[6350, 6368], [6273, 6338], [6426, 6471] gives 0.02 mag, 4.32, 4.01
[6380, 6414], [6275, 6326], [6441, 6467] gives 0.01 mag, 4.36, 4.16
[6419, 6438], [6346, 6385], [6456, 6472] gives 0.02 mag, 4.13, 4.09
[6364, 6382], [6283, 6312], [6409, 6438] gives 0.05 mag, 4.38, 4.16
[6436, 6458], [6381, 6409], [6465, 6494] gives -0.01 mag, 4.18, 3.94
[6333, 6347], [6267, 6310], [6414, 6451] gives -0.05 mag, 4.29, 4.04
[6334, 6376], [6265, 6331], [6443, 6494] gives 0.01 mag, 4.33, 4.06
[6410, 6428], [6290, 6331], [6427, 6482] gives -0.08 mag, 4.41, 3.98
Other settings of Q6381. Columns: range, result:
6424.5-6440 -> 3.89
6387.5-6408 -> 4.23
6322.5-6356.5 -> 4.26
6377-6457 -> 4.15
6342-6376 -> 4.17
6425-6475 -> 4.01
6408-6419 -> 4.45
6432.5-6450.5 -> 3.87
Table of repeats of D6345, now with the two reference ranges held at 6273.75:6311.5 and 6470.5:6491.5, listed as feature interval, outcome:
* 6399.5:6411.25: -0.79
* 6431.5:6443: 0.79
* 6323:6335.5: 0.19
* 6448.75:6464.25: -0.87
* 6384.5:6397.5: 0.79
